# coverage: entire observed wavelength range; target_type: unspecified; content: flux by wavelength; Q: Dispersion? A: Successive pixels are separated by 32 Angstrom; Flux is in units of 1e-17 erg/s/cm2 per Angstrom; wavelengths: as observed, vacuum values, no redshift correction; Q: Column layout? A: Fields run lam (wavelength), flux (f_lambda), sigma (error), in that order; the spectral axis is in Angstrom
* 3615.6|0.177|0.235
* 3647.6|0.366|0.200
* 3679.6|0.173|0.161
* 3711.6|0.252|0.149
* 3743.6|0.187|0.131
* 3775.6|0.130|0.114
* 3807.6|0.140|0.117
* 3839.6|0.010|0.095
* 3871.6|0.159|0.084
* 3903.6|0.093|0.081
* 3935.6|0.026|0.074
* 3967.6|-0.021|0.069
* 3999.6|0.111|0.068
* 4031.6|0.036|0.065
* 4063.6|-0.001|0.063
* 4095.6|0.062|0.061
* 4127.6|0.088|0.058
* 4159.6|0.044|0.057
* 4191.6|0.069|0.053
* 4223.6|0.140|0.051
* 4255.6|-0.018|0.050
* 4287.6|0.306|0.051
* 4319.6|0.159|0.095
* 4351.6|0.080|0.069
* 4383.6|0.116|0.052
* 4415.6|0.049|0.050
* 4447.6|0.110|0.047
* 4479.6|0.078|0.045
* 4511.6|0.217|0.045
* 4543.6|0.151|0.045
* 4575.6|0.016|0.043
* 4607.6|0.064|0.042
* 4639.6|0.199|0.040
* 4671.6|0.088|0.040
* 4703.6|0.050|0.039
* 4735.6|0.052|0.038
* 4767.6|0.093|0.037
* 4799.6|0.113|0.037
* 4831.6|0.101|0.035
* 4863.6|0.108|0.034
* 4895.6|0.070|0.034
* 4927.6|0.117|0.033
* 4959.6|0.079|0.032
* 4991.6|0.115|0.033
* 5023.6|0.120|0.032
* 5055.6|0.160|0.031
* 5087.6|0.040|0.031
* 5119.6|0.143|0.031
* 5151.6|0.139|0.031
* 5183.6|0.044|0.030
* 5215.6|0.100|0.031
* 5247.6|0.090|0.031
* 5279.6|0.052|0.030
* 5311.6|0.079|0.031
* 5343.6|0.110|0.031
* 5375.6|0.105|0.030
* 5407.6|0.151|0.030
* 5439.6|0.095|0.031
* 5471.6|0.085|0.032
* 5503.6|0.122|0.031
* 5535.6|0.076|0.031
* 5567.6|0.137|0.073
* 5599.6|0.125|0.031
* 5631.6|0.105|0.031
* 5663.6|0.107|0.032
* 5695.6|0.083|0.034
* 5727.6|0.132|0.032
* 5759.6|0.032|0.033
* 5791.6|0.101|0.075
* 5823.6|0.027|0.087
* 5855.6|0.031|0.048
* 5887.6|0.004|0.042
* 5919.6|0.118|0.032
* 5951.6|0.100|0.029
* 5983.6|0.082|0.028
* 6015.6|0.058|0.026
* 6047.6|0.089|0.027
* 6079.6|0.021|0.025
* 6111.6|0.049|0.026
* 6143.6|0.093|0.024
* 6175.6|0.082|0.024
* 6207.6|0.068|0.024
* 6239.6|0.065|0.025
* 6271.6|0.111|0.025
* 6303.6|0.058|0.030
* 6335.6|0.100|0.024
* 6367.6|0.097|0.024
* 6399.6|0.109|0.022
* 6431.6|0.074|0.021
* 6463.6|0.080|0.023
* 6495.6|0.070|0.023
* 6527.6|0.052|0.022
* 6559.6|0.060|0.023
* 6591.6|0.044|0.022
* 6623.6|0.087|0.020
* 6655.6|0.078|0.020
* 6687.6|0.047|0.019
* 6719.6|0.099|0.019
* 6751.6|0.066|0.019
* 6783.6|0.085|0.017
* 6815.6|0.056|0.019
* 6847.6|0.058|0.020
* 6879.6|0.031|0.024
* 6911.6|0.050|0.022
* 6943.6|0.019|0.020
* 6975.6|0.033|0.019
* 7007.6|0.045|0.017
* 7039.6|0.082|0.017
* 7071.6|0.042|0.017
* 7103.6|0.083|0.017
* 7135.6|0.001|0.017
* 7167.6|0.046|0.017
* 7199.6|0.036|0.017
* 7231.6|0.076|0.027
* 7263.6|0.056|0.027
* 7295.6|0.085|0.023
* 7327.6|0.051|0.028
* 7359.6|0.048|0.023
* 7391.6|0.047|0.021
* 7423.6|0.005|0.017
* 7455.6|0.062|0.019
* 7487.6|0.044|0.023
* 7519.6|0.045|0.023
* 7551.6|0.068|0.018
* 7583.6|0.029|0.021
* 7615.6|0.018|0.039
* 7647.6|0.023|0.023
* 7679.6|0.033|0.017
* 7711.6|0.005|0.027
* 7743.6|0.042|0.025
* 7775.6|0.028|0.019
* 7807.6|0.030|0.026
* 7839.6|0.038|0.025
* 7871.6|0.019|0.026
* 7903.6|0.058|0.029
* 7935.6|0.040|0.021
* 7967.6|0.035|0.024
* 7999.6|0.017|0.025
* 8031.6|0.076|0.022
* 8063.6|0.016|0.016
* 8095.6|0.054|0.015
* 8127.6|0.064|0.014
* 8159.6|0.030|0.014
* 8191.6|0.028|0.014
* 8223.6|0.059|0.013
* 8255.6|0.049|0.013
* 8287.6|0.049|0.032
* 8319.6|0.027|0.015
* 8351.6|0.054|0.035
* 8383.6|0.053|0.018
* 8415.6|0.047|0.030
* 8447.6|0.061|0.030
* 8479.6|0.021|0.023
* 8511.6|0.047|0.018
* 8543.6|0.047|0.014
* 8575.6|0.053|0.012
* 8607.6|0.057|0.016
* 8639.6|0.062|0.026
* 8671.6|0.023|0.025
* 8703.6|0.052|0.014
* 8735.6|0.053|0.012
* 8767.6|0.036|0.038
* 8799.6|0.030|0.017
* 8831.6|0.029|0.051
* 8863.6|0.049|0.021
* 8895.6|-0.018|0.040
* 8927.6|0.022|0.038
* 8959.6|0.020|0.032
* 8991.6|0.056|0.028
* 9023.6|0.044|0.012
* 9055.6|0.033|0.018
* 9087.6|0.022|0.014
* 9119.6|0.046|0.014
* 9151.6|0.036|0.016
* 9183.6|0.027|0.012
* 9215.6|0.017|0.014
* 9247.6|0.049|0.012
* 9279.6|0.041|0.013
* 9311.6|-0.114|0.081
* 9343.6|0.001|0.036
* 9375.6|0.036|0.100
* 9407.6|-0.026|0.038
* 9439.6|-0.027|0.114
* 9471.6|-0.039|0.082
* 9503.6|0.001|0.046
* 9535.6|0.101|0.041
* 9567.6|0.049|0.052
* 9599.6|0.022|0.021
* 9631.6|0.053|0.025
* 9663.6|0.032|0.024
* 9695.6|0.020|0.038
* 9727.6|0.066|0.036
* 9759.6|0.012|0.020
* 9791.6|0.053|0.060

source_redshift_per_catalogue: 0.15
